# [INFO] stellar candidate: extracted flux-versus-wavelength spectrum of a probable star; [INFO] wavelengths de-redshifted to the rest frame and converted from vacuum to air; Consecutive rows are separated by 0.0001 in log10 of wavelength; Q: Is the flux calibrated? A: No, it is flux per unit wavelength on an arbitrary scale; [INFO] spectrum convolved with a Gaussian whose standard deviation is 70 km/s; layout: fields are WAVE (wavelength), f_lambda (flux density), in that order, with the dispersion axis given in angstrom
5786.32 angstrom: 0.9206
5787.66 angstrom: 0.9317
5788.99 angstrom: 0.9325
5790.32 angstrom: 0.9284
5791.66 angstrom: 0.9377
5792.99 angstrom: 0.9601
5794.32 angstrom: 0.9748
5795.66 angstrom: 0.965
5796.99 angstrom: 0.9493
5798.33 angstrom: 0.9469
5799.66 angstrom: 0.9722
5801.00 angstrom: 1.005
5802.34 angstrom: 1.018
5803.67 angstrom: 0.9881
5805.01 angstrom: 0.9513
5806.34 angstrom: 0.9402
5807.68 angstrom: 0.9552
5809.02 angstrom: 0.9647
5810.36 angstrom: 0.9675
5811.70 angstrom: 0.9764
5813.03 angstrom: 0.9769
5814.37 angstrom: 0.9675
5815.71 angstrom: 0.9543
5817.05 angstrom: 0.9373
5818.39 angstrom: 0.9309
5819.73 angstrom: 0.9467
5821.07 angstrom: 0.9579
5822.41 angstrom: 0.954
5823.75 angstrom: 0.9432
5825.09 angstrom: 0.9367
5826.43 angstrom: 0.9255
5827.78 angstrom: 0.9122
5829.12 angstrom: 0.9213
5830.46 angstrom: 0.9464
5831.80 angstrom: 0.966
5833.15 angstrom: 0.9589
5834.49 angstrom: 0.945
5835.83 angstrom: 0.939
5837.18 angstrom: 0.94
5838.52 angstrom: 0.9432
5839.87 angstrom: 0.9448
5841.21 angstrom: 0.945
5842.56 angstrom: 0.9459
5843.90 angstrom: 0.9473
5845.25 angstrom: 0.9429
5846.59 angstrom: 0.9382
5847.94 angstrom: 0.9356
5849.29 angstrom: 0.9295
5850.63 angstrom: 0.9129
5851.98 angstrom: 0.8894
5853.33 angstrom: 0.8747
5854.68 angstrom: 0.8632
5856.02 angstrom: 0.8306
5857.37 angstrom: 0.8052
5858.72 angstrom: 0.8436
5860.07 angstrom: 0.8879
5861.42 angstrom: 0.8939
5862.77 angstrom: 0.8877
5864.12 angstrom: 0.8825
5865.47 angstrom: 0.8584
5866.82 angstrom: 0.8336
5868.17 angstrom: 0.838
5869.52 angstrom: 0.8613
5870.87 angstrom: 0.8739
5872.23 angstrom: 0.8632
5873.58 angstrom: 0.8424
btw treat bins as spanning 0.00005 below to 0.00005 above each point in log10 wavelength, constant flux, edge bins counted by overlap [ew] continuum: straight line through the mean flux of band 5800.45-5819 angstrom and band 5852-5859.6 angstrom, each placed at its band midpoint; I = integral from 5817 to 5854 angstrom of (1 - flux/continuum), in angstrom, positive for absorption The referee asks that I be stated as -1.5 angstrom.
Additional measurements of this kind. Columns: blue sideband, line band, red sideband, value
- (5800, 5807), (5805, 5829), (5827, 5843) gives 0.4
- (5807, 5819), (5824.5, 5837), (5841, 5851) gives 0.1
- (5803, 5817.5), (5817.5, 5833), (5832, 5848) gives 0.2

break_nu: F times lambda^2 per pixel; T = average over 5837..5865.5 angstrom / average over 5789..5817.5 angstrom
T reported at 1.0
